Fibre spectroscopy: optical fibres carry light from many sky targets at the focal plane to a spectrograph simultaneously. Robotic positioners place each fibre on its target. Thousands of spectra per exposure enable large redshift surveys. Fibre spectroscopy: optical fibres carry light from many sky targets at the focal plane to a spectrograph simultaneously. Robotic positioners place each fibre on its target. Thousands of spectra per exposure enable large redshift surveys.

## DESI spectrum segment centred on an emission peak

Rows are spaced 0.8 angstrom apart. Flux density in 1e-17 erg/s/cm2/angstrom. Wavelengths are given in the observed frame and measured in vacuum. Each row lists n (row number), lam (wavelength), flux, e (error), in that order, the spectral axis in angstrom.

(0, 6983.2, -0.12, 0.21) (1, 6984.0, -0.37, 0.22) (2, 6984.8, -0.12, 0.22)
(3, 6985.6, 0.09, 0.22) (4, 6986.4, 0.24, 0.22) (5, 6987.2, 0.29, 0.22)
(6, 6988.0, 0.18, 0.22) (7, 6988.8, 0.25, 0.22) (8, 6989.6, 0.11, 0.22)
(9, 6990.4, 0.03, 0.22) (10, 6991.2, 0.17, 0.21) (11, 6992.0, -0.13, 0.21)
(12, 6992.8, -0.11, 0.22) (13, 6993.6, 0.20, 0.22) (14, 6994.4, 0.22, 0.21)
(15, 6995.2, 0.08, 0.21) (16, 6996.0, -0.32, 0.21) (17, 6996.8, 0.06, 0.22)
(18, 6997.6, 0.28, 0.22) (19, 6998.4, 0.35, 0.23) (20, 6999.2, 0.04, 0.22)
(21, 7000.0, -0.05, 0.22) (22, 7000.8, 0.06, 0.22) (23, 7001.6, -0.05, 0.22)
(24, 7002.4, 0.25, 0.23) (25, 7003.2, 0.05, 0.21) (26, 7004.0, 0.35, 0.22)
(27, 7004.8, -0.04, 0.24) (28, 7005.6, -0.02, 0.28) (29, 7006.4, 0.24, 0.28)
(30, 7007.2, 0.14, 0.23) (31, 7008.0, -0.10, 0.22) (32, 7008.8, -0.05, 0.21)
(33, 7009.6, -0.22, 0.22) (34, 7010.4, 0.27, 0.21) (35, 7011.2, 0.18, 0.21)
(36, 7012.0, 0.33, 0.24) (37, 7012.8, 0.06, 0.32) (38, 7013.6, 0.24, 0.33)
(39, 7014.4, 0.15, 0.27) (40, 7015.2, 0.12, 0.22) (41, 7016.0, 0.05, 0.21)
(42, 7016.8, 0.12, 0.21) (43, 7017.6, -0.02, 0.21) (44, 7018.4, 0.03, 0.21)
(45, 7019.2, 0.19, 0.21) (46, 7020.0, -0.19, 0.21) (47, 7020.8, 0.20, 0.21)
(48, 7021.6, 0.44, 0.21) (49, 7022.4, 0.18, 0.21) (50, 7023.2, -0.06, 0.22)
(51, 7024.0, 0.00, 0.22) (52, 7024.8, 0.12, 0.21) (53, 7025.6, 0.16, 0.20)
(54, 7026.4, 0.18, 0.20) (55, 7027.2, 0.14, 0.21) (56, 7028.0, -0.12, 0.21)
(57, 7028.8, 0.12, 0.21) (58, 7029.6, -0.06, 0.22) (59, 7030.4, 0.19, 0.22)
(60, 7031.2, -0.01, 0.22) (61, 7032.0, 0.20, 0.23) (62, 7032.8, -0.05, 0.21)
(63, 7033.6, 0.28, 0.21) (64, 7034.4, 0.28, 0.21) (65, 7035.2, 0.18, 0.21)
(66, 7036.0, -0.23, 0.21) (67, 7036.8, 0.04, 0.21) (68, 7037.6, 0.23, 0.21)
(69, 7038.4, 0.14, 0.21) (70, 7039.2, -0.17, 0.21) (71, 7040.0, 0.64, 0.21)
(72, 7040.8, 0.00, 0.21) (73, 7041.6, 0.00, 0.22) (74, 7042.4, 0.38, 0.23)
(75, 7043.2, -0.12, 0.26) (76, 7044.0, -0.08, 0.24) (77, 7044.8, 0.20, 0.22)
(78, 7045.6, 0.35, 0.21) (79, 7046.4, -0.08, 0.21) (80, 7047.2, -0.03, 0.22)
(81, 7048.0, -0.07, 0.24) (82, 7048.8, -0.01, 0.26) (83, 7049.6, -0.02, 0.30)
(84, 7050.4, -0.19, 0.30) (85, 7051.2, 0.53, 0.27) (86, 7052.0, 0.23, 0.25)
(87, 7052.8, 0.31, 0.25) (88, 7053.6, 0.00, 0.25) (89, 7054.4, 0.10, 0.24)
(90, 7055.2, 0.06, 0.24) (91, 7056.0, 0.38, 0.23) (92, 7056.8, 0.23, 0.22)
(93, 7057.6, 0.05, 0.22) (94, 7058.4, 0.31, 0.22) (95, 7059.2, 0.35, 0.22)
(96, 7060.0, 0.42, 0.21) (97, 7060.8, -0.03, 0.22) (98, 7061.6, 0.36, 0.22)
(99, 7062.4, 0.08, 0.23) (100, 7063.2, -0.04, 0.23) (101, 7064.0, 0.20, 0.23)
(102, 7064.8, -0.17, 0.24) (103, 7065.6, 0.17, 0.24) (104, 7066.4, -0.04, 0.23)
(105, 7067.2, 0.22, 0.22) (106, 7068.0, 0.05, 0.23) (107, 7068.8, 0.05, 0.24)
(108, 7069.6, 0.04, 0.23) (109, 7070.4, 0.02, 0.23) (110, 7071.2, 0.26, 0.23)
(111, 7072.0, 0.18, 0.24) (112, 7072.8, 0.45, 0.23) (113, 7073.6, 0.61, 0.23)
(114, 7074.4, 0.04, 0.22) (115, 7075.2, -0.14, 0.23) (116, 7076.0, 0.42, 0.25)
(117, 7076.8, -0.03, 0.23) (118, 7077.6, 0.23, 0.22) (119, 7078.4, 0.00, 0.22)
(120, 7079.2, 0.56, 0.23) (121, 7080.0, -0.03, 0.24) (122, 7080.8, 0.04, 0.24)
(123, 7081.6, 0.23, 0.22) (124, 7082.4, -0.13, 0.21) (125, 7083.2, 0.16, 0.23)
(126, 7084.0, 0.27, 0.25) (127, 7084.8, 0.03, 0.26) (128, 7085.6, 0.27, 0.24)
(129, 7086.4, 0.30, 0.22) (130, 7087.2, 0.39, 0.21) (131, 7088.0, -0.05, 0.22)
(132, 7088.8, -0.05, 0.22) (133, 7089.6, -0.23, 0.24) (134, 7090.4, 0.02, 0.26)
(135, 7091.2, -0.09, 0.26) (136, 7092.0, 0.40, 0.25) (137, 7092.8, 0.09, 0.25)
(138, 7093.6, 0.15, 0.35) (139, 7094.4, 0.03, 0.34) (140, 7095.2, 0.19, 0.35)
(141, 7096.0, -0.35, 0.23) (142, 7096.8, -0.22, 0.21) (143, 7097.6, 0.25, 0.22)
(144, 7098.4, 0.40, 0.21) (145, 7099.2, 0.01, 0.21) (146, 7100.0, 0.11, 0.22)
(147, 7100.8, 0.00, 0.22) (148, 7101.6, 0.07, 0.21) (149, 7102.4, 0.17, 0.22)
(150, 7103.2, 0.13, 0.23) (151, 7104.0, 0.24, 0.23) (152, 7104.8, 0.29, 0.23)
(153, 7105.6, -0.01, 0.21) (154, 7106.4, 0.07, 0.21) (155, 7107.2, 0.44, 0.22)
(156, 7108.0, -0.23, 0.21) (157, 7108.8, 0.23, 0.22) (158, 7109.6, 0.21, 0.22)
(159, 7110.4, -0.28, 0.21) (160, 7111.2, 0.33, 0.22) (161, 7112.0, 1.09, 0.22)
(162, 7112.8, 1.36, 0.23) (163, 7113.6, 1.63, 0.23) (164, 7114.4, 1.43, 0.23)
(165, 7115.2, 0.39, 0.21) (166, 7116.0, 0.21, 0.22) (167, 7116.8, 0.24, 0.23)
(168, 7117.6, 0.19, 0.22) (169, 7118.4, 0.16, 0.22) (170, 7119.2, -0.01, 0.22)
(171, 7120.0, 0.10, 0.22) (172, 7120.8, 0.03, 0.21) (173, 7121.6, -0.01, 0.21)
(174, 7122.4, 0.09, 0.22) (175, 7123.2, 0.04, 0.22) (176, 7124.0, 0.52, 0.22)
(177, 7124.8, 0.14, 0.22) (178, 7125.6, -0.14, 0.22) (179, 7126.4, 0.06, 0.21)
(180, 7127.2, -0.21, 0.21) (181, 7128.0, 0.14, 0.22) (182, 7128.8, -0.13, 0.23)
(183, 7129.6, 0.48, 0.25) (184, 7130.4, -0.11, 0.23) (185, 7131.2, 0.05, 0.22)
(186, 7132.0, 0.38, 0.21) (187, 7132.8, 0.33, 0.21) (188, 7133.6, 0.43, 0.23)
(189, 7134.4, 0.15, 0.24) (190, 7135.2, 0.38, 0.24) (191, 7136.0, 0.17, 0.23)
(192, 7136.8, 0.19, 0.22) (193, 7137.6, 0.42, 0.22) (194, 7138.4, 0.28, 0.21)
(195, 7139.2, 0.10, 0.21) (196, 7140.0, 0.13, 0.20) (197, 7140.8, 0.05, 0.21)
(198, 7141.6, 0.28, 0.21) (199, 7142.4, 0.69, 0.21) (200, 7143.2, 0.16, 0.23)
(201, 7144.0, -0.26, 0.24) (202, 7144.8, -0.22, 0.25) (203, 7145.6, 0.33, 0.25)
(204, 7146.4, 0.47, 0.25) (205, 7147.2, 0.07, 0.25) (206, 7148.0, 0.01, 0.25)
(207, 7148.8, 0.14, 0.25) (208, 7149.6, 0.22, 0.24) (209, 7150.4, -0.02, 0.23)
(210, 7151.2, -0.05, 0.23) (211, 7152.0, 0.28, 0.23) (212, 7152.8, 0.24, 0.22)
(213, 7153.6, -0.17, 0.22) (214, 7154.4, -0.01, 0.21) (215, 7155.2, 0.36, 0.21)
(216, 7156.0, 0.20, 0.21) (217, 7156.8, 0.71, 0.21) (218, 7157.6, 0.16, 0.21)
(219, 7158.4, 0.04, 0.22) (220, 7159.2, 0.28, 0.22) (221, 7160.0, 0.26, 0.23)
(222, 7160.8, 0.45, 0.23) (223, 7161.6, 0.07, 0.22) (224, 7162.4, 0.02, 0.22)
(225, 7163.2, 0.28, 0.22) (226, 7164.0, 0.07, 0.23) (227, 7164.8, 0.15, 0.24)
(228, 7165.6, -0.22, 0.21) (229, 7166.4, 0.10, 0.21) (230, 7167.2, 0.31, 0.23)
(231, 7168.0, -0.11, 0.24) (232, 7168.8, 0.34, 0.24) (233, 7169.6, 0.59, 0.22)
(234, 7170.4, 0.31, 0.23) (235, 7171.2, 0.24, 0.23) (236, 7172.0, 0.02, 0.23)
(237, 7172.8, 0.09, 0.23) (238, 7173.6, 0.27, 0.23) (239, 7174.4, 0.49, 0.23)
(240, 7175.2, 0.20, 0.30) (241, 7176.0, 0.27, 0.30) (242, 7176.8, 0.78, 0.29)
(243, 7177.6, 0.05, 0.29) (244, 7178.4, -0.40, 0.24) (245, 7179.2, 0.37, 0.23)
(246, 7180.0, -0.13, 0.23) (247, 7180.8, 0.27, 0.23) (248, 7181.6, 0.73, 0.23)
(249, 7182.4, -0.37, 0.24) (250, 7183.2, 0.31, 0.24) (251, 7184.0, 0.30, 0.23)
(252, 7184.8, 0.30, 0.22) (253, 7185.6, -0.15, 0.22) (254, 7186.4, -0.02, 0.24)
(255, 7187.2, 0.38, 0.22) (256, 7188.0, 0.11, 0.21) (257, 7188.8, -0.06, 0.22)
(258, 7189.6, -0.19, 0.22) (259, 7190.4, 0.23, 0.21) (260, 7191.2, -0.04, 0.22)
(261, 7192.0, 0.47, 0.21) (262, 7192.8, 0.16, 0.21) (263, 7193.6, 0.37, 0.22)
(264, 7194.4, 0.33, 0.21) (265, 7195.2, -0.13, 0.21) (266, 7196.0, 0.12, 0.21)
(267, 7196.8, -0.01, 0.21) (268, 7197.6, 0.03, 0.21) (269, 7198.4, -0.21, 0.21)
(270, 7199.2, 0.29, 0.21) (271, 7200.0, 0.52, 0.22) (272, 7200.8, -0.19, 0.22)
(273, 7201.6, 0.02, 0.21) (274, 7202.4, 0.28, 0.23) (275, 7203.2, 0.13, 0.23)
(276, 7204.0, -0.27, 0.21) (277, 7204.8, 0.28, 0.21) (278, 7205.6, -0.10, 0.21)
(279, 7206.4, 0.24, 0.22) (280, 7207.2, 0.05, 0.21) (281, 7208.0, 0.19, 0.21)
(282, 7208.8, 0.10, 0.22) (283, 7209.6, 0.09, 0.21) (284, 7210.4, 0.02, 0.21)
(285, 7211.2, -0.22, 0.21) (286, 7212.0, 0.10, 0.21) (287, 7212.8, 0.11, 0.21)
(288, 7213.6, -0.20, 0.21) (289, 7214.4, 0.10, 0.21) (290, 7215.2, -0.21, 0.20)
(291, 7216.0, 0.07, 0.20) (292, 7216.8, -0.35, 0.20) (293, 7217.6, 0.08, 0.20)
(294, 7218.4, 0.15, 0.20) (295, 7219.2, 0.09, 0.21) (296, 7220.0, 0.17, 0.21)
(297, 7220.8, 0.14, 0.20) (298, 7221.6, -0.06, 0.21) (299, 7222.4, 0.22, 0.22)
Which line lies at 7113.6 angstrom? H-beta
